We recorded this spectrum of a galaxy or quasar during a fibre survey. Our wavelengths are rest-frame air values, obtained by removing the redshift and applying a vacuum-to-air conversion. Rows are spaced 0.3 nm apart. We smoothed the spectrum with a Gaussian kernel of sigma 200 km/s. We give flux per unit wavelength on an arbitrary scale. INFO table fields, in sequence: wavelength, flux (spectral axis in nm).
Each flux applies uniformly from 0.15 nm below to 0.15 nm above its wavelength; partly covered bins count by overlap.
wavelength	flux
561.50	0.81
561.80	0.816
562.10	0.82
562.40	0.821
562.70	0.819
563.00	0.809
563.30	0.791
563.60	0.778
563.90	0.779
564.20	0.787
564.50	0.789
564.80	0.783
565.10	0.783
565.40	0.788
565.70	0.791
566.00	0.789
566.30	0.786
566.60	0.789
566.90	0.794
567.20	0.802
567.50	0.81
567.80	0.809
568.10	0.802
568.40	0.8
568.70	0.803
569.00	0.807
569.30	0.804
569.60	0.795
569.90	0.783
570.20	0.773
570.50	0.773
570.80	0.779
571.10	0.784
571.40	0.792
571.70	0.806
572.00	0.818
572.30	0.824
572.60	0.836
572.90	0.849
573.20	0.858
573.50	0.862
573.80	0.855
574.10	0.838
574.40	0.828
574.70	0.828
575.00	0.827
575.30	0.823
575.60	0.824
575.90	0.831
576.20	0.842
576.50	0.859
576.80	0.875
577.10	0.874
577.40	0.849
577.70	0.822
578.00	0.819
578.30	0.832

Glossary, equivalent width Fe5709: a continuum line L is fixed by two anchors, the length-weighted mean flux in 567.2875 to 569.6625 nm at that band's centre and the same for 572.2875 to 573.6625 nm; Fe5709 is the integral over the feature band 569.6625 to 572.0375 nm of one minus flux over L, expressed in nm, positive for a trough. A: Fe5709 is 0.11 nm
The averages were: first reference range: 0.804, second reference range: 0.848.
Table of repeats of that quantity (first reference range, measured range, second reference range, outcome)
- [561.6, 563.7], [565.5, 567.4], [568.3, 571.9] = 0.02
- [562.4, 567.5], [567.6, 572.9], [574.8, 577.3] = 0.11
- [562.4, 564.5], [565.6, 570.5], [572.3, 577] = 0.12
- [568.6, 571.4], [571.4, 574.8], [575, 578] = -0.09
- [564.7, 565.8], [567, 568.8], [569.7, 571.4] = -0.05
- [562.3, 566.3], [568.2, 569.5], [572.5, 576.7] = 0.02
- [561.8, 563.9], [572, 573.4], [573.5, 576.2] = -0.02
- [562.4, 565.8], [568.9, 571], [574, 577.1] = 0.07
